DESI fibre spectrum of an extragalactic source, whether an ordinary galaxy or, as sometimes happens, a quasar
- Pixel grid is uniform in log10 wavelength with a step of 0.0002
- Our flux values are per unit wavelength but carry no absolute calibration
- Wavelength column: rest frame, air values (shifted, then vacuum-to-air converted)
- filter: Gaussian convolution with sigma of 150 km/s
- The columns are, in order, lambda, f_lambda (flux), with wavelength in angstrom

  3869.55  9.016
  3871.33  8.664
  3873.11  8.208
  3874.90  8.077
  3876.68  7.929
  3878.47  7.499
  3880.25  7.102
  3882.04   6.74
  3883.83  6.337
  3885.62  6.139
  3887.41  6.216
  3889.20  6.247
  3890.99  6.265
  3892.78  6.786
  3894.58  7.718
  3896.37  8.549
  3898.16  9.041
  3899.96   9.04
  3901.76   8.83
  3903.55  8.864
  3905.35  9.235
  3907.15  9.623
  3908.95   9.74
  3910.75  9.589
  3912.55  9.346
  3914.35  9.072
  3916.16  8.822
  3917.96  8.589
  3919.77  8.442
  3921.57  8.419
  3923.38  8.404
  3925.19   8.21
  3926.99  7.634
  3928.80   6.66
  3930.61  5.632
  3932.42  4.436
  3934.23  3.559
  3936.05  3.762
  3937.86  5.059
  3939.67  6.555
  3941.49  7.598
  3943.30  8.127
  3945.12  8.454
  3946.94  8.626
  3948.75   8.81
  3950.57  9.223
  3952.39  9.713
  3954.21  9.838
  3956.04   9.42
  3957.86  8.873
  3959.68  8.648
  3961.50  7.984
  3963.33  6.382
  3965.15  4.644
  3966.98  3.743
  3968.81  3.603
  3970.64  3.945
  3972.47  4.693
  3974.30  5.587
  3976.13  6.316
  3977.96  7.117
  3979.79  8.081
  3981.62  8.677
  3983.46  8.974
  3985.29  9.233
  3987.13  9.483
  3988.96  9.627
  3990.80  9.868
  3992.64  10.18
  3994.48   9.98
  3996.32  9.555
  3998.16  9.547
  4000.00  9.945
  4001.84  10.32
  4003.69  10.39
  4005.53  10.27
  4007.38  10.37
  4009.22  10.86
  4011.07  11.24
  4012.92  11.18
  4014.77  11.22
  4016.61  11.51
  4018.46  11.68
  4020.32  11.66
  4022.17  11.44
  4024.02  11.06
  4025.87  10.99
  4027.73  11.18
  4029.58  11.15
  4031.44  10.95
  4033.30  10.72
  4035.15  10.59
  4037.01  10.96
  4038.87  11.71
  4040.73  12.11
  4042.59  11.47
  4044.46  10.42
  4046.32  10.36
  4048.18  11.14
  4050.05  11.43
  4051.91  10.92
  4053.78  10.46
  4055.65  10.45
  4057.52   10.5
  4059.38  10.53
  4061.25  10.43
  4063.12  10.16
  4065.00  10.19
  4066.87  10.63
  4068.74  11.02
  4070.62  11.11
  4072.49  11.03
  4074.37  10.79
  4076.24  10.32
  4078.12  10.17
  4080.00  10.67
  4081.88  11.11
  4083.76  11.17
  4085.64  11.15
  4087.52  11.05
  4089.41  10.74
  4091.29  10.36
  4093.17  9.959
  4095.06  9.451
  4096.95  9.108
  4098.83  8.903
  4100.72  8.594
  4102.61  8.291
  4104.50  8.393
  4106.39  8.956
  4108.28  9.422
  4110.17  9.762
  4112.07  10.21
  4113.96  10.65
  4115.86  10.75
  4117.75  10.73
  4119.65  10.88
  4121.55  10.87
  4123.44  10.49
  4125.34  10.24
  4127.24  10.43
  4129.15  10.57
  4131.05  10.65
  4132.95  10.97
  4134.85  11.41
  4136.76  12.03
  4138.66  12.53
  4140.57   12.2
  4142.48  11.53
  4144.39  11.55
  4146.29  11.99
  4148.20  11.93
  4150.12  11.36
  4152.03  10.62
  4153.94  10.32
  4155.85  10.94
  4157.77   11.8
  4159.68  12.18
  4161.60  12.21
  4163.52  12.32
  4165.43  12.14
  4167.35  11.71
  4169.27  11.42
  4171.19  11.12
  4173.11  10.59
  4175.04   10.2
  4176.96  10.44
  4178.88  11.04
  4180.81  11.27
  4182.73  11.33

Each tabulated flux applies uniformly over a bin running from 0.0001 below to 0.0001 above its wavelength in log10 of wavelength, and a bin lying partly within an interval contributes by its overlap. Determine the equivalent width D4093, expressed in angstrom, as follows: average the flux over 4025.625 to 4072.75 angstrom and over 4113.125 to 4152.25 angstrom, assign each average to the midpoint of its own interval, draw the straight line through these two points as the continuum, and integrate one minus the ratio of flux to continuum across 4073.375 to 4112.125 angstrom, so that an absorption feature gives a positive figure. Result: 3.9 angstrom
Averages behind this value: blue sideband 10.9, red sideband 11.2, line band 9.92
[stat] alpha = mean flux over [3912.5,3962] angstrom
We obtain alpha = 7.76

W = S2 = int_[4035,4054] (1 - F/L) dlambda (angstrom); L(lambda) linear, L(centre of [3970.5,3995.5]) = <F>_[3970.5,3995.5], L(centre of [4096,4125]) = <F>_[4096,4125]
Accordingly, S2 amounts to -4.7 angstrom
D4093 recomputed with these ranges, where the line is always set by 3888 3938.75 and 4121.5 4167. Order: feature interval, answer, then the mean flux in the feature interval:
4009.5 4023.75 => -3.09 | 11.4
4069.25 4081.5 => -0.50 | 10.7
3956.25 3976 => 5.93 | 5.96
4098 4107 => 1.78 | 8.61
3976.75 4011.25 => -2.35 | 9.61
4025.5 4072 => -4.74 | 10.9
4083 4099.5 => 0.51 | 10.2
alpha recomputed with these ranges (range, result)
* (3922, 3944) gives 6.33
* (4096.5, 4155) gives 10.5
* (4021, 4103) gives 10.6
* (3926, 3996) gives 7.36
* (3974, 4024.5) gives 9.88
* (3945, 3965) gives 8.58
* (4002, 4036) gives 11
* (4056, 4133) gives 10.3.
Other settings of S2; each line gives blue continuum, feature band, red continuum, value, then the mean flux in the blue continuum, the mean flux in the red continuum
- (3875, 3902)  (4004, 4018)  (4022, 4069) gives -1.2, 7.35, 10.9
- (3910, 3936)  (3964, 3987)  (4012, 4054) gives 7.3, 7.49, 11.2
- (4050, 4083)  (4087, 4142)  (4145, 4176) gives 3.7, 10.6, 11.4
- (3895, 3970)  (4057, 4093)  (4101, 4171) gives -2.5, 7.76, 10.9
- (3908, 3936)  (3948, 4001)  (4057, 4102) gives 3.5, 7.65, 10.4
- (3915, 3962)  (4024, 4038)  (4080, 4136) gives -2.9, 7.68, 10.2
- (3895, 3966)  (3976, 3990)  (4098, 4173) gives 0.2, 7.99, 10.9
